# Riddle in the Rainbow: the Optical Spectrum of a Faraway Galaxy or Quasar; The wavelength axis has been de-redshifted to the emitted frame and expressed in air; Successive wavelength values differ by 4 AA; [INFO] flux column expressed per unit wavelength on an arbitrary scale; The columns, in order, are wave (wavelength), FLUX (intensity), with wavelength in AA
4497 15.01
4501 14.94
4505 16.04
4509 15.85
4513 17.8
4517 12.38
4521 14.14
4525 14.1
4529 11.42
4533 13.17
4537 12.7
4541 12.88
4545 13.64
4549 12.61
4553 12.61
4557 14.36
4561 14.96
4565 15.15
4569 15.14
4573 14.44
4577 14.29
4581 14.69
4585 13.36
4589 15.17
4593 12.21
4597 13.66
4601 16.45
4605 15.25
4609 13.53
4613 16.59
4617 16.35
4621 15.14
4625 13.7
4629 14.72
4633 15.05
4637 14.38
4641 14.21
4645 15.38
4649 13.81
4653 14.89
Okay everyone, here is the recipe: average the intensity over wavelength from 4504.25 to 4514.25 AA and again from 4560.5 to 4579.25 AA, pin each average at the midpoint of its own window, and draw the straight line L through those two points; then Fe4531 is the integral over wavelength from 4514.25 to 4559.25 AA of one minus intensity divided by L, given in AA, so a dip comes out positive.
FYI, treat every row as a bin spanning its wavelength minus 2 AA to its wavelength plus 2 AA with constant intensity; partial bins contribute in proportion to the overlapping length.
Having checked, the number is 7.3 AA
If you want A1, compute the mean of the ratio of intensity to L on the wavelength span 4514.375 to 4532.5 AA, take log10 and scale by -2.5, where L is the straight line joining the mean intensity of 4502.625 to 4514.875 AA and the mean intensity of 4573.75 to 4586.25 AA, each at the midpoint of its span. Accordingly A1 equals 0.21 mag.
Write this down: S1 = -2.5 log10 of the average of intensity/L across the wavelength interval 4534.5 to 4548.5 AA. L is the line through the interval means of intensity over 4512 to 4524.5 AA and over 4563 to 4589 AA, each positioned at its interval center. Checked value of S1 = 0.12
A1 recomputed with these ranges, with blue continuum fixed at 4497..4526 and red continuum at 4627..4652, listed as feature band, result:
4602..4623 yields -0.052 mag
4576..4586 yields 0.048 mag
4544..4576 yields 0.057 mag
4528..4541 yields 0.190 mag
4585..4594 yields 0.076 mag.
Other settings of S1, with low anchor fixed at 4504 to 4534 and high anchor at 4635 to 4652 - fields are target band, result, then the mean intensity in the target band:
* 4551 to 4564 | 0.024 mag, 14.1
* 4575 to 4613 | 0.001 mag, 14.4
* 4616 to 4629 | -0.034 mag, 14.9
